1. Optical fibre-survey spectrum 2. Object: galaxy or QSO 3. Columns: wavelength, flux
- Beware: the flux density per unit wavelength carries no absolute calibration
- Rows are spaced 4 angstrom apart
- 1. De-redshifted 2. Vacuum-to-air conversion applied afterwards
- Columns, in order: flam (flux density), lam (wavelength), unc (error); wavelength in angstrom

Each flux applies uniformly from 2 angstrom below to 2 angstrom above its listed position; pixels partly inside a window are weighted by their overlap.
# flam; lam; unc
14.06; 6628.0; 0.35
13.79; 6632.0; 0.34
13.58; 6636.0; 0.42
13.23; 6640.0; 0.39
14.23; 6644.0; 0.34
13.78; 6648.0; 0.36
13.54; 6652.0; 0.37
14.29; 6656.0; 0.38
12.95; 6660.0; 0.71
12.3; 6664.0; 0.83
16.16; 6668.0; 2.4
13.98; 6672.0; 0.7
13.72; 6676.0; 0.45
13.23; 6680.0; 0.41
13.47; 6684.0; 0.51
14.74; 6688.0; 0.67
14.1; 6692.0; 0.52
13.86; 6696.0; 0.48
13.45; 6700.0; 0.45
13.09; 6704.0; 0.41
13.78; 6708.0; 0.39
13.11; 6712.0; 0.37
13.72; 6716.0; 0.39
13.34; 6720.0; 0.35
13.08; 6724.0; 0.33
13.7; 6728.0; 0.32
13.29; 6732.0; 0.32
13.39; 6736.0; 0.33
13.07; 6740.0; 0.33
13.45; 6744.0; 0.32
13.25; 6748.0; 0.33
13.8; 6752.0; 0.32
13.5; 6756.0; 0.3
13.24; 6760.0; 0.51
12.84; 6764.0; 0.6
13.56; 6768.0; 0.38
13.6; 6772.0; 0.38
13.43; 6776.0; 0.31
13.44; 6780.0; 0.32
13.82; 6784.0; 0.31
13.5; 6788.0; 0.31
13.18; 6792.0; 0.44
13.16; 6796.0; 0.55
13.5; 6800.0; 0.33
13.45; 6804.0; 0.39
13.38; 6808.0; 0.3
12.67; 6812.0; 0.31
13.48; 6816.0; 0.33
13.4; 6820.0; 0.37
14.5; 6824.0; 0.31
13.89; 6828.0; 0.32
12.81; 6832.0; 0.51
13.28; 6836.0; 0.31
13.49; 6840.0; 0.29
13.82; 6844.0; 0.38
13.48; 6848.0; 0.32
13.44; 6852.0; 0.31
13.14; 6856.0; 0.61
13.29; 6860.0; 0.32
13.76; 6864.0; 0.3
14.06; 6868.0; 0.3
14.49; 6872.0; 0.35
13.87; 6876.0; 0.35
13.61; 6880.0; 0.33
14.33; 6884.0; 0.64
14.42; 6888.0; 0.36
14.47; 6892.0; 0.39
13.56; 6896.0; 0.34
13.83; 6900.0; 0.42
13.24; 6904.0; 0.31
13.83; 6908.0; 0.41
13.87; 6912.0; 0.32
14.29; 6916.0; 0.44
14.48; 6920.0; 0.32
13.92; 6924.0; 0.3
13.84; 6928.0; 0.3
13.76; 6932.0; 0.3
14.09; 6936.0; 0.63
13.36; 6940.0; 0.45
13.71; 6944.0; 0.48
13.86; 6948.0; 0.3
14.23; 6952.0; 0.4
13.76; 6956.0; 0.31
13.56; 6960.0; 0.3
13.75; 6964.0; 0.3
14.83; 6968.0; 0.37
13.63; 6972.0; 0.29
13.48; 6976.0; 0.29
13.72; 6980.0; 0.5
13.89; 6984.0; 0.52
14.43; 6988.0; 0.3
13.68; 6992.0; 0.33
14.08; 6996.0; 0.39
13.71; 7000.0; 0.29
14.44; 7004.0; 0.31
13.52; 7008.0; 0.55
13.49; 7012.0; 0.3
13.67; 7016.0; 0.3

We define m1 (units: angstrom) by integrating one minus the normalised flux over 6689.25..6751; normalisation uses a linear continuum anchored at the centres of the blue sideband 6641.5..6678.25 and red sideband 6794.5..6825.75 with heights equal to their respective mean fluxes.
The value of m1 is 1.0 angstrom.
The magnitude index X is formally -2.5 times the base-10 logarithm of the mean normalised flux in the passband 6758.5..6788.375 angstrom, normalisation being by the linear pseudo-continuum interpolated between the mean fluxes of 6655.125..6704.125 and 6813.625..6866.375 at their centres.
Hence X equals 0.017 mag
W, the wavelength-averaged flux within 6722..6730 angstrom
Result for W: 13.4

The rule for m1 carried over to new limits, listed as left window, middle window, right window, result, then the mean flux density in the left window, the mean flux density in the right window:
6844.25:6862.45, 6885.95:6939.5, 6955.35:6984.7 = -1.3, 13.4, 13.8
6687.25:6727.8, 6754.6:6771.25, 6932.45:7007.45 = 0.4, 13.6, 13.9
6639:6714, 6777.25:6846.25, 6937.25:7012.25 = 1.7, 13.7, 13.9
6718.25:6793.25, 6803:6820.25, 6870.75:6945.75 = 0.4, 13.4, 13.9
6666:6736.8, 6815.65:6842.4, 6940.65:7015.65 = 0.5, 13.7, 13.9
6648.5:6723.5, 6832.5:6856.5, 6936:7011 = 0.6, 13.7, 13.9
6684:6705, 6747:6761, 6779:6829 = 0.2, 13.8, 13.5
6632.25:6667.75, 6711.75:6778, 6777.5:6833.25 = 0.7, 13.6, 13.4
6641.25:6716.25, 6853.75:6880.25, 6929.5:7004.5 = 0.2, 13.8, 13.9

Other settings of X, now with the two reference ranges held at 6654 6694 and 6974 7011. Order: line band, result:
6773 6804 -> 0.036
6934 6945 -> 0.012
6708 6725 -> 0.041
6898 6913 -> 0.016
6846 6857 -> 0.041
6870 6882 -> -0.009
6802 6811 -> 0.044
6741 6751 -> 0.042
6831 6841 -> 0.055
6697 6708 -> 0.038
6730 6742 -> 0.051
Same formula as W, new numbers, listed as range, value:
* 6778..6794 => 13.5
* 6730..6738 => 13.3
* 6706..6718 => 13.5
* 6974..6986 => 13.7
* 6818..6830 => 13.9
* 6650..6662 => 13.6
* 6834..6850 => 13.5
